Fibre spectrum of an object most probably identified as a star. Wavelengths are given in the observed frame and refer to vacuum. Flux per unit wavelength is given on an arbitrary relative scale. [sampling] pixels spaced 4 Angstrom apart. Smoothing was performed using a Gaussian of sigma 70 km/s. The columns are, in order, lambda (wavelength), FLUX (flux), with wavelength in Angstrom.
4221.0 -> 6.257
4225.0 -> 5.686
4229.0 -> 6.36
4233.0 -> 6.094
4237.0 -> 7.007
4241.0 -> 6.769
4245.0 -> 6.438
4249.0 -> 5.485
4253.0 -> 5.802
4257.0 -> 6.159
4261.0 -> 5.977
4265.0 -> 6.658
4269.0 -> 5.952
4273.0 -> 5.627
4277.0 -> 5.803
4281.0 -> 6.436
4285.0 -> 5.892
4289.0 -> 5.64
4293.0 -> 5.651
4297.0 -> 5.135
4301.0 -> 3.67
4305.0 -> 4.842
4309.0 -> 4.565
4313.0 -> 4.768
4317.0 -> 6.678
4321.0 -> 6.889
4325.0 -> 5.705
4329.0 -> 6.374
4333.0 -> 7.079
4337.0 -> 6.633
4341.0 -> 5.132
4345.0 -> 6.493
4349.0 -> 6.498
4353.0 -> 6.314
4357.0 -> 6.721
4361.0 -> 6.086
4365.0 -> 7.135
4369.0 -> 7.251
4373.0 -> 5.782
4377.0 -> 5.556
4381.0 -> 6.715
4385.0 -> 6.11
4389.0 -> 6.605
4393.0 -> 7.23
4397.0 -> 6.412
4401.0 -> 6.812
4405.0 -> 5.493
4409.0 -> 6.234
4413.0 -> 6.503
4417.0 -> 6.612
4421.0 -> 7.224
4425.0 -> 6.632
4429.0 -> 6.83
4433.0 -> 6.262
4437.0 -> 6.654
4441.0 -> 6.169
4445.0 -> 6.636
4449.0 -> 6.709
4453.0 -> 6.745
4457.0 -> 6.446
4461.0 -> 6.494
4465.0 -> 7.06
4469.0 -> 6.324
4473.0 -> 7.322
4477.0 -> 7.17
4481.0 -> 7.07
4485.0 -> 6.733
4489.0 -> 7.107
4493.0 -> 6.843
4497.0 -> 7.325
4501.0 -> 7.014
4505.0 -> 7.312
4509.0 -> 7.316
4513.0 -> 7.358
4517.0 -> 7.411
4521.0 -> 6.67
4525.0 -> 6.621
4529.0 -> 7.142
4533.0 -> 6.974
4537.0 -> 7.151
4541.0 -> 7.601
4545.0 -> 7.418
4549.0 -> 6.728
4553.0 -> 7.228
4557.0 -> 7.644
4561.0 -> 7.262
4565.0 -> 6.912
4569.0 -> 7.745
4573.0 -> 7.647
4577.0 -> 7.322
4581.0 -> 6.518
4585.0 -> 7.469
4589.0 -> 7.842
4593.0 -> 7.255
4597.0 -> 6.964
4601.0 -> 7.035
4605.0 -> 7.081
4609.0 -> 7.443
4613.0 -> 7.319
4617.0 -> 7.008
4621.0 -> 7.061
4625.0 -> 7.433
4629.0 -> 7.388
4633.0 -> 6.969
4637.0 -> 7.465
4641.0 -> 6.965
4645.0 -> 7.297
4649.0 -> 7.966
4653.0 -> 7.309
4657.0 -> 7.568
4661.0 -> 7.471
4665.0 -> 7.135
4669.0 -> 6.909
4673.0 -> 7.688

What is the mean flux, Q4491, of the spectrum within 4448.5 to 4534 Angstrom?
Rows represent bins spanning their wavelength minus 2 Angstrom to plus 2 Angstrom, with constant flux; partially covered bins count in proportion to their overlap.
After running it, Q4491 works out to 6.97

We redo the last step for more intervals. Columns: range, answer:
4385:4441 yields 6.55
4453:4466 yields 6.65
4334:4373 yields 6.45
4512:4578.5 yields 7.22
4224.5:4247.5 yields 6.42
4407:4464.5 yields 6.59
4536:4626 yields 7.26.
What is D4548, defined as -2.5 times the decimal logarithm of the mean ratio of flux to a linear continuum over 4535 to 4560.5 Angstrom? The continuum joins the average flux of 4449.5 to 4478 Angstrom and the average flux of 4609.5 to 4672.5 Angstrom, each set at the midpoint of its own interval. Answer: -0.04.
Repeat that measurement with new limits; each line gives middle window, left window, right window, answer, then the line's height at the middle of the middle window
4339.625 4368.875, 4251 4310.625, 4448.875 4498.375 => -0.059 mag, 6.08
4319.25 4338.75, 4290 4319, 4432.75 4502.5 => -0.222 mag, 5.32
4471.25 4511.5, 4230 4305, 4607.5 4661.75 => -0.056 mag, 6.76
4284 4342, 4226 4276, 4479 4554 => 0.135 mag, 6.39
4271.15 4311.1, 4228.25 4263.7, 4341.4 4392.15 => 0.183 mag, 6.3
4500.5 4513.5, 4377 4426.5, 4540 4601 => -0.041 mag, 7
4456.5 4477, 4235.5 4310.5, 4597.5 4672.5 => -0.036 mag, 6.57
